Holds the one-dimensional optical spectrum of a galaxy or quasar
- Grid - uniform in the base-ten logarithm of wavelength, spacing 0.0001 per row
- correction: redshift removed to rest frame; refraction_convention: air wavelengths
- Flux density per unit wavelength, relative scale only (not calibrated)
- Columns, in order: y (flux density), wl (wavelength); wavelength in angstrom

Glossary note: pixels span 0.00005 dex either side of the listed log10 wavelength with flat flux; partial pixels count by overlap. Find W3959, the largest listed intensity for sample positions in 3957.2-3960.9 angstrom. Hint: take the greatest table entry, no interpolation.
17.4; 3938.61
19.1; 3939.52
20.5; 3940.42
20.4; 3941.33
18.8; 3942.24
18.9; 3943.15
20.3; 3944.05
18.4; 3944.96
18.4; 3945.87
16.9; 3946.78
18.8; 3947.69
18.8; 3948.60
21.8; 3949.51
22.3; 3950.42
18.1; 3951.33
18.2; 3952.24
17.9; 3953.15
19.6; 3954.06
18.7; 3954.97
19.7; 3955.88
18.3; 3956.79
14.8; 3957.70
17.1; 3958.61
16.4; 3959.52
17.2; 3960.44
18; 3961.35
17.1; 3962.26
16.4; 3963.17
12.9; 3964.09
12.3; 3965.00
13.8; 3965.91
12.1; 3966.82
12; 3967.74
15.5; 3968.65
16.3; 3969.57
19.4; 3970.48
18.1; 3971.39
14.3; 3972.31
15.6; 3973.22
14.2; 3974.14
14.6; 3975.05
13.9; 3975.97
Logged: 17.2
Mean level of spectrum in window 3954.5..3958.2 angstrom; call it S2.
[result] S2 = 17.9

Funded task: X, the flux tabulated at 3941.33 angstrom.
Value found 20.4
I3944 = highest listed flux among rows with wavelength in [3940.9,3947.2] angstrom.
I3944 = 20.4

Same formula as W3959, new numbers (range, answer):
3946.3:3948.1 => 18.8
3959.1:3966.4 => 18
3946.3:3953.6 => 22.3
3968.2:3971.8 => 19.4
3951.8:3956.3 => 19.7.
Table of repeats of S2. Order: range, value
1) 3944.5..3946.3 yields 18.4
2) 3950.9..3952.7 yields 18.2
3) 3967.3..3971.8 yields 16.3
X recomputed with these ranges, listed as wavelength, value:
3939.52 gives 19.1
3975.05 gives 14.6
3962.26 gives 17.1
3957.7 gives 14.8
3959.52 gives 16.4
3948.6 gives 18.8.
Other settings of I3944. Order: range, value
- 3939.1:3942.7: 20.5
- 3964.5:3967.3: 13.8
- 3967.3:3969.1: 15.5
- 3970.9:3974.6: 18.1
